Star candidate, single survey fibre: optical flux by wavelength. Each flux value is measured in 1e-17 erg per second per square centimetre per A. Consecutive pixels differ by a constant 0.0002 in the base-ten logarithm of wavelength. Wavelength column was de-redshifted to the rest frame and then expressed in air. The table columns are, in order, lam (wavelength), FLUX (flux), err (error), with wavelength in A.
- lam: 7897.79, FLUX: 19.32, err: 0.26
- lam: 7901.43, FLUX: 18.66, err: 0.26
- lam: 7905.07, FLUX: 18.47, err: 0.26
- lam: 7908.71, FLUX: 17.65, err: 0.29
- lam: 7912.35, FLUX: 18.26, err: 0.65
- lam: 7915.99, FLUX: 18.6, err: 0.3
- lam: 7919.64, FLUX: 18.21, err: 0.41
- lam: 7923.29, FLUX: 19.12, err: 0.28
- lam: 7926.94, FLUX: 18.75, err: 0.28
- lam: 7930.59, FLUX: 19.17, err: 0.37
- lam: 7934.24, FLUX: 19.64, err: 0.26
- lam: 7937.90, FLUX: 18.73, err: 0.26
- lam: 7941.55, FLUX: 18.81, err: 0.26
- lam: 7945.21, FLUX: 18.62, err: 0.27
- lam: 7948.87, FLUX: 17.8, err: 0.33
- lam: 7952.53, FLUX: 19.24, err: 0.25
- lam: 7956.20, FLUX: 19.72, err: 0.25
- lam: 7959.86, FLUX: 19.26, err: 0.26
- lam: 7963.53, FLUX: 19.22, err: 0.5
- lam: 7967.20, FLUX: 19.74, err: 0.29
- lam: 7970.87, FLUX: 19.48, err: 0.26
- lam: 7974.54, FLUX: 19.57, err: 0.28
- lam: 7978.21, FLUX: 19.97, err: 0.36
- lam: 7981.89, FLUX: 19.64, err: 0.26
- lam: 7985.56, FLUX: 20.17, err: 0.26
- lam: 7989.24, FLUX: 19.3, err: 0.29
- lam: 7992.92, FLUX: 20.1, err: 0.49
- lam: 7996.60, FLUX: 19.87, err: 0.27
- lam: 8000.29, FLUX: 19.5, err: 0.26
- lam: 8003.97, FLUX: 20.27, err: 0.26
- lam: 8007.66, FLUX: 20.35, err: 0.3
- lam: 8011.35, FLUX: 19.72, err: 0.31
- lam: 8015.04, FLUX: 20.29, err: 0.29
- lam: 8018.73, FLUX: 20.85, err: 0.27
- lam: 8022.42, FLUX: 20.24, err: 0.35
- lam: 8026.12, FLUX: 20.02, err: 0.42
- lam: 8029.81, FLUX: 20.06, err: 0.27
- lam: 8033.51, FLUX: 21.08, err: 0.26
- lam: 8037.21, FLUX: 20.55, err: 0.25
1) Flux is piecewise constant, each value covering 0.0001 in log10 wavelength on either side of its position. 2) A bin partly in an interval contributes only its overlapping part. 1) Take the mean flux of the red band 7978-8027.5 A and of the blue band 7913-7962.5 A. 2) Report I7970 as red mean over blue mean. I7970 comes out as 1.06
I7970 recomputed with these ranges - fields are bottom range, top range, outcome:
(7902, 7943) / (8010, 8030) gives 1.08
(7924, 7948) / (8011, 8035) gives 1.08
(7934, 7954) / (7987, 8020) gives 1.07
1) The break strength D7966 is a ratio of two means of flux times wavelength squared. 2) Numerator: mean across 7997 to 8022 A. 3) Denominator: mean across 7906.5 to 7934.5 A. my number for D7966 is 1.11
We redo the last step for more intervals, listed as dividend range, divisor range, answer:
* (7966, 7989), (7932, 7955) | 1.06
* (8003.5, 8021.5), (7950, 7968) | 1.06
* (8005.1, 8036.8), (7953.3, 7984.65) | 1.05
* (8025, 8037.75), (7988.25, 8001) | 1.05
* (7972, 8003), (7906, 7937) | 1.08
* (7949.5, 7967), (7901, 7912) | 1.07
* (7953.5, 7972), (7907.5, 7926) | 1.07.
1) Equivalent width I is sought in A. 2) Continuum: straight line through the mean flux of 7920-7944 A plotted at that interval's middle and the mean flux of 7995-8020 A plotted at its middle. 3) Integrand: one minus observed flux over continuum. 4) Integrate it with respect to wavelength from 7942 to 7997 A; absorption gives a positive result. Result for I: 0.33 A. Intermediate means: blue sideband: 19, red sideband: 20.1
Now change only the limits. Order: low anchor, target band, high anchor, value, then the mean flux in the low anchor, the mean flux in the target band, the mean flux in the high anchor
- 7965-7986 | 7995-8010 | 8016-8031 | 0.1 A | 19.7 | 20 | 20.3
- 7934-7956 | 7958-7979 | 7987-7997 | -0.3 A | 18.8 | 19.5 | 19.8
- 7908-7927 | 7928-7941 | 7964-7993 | -0.2 A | 18.4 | 19.1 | 19.7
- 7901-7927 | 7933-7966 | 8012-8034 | 0.1 A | 18.4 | 19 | 20.4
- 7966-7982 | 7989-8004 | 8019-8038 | 0.1 A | 19.7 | 19.8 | 20.4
